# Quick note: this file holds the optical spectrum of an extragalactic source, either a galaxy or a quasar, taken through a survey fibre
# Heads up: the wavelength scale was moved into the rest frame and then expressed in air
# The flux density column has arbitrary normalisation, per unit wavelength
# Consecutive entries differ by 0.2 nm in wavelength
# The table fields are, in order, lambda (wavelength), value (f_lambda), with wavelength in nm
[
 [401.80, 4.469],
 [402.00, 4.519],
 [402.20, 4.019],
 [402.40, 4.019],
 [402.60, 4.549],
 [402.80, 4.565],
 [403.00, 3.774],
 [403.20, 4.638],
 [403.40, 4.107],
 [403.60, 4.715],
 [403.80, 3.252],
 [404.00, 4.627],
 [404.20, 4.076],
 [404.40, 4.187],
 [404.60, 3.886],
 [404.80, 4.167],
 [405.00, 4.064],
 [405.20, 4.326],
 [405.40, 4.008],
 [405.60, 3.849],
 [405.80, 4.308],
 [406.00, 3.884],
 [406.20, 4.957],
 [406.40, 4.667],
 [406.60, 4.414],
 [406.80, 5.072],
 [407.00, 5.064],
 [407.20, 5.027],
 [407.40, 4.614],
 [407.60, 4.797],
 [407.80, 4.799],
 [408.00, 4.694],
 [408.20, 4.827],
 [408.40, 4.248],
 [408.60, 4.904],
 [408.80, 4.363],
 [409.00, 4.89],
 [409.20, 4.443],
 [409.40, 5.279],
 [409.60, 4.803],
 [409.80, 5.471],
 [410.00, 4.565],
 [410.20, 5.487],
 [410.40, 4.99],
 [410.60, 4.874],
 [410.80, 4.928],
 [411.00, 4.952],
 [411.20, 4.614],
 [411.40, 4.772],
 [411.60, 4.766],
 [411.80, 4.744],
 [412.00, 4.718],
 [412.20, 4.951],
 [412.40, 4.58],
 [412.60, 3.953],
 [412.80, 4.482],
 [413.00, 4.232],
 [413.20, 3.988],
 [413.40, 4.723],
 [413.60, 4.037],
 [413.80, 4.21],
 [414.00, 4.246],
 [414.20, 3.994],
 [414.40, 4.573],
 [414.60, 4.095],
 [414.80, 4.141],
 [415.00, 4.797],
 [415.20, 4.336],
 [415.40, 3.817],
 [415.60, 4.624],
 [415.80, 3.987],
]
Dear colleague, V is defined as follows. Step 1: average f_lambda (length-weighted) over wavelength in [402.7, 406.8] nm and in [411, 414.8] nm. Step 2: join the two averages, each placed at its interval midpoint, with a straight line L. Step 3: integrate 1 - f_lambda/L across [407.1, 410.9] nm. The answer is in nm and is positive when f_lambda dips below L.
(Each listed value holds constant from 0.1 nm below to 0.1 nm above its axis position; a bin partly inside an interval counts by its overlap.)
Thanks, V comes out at -0.44 nm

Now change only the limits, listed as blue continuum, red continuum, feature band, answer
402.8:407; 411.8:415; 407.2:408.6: -0.13 nm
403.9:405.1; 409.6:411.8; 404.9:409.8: -0.10 nm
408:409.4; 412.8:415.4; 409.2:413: -0.26 nm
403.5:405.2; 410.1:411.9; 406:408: -0.15 nm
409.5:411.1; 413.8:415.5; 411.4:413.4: 0.05 nm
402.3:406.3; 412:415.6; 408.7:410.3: -0.24 nm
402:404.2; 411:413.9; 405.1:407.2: -0.08 nm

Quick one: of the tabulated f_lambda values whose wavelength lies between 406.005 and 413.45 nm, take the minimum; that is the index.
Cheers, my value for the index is 3.953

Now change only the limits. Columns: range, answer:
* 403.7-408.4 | 3.252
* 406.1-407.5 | 4.414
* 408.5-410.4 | 4.363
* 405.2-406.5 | 3.849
